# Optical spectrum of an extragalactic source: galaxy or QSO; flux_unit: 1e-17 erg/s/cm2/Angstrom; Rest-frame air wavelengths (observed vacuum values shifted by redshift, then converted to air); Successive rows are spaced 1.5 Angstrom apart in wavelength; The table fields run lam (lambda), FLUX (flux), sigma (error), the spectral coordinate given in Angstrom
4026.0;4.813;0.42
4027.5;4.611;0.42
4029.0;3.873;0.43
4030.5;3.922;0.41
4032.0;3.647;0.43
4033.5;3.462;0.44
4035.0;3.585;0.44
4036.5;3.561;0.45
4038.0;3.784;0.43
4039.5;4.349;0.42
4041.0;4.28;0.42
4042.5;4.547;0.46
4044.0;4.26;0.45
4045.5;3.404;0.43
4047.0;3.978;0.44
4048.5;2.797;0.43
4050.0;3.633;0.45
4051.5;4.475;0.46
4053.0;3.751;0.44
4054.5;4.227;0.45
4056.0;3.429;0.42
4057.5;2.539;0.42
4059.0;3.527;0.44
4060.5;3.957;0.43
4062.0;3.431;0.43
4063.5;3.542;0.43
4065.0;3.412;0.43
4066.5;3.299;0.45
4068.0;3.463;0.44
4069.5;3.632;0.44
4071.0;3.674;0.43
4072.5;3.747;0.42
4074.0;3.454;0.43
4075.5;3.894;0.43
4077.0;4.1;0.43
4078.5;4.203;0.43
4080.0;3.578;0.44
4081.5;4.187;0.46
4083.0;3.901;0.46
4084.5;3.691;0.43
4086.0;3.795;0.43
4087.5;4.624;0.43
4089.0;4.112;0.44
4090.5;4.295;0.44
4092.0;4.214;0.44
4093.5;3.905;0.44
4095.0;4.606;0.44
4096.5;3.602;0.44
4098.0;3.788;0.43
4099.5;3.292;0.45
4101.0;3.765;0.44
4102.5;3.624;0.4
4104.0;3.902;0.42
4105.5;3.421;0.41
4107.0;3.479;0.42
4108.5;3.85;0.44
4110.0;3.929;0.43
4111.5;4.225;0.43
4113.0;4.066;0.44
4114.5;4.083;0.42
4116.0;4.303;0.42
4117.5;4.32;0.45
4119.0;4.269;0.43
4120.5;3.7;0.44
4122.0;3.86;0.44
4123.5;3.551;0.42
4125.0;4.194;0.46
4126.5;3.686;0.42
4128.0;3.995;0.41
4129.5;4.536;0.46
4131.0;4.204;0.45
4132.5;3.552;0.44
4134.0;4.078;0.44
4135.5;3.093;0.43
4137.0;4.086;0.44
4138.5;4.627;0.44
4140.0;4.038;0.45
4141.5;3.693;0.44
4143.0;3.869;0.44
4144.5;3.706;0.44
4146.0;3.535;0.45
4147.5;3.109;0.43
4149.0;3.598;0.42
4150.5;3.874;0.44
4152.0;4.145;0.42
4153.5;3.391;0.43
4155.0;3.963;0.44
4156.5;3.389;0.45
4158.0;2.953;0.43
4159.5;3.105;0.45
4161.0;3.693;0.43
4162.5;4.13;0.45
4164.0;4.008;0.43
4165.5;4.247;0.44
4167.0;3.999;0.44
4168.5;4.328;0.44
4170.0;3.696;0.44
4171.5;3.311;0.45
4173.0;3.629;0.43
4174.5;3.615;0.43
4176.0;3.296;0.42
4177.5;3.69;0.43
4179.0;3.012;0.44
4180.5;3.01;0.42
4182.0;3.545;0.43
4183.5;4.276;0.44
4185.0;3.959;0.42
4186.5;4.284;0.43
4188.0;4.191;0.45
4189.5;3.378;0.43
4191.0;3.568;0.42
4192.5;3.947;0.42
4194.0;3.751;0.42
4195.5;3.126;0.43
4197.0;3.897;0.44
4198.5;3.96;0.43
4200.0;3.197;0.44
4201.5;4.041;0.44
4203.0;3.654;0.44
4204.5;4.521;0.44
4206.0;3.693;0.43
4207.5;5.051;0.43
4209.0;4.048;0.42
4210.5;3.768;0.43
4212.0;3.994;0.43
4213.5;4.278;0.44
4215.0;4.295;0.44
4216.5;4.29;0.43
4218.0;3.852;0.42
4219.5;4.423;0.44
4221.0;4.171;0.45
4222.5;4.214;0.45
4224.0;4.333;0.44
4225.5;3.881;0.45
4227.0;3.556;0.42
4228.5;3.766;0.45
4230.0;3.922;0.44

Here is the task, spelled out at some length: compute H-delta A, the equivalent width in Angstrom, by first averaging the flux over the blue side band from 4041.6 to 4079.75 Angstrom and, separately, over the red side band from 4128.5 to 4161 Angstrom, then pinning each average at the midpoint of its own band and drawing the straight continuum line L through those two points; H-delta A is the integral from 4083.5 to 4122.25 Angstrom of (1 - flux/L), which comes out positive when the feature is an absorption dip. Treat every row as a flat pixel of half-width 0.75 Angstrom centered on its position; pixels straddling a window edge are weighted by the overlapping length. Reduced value -2.4 Angstrom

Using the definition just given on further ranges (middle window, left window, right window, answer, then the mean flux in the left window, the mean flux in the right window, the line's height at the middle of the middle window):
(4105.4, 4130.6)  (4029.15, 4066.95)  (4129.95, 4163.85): -1.7 Angstrom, 3.72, 3.73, 3.73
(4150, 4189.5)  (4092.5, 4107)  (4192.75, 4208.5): 1.4 Angstrom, 3.76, 3.89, 3.85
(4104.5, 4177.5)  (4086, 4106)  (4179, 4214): 1.5 Angstrom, 3.94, 3.85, 3.9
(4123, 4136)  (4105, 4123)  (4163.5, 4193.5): 0.0 Angstrom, 3.96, 3.75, 3.91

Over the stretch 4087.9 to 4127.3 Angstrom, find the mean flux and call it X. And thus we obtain 3.93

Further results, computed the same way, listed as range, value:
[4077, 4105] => 3.95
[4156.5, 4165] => 3.58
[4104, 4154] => 3.88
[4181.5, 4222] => 3.97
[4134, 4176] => 3.73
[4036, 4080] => 3.73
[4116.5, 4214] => 3.81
